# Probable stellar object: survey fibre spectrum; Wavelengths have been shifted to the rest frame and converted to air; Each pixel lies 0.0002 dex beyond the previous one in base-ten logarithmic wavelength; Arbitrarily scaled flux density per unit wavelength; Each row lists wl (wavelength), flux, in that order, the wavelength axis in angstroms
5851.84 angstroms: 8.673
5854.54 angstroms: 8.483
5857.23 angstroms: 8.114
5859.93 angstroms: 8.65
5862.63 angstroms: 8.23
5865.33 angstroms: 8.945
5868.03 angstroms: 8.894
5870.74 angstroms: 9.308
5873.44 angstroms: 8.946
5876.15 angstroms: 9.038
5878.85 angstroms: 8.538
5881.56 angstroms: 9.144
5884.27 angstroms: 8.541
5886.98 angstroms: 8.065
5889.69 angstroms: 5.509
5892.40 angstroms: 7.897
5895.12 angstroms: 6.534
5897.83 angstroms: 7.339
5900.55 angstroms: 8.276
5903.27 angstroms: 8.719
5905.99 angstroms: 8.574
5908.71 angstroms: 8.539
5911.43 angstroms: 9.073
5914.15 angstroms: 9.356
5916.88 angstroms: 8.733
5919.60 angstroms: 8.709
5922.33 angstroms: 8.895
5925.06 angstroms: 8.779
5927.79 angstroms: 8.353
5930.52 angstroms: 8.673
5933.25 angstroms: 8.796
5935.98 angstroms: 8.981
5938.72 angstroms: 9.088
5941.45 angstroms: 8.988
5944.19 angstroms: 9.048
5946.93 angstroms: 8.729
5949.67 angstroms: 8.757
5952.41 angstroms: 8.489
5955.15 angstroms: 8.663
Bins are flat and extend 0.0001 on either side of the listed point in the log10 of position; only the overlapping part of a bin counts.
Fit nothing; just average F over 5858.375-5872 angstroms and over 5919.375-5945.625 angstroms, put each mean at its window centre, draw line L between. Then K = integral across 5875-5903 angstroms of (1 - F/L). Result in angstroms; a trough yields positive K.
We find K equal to 2.84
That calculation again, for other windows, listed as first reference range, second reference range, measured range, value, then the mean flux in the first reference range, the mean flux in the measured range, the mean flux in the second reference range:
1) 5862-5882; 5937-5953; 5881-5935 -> 3.41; 8.89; 8.32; 8.87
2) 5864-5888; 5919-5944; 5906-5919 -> -0.08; 8.83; 8.88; 8.82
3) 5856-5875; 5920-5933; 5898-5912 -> 0.32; 8.73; 8.5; 8.69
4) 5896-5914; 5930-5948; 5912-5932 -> -0.29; 8.44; 8.8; 8.91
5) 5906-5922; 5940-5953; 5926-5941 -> 0.08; 8.86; 8.79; 8.82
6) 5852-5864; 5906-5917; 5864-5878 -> -0.80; 8.4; 9.01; 8.9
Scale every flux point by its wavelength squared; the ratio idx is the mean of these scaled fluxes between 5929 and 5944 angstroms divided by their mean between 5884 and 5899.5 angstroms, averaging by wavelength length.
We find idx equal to 1.25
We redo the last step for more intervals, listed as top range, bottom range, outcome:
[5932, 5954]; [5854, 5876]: 1.04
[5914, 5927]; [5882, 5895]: 1.19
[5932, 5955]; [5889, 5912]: 1.14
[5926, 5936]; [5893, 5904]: 1.14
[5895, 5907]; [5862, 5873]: 0.91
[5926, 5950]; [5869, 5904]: 1.10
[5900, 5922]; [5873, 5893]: 1.08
